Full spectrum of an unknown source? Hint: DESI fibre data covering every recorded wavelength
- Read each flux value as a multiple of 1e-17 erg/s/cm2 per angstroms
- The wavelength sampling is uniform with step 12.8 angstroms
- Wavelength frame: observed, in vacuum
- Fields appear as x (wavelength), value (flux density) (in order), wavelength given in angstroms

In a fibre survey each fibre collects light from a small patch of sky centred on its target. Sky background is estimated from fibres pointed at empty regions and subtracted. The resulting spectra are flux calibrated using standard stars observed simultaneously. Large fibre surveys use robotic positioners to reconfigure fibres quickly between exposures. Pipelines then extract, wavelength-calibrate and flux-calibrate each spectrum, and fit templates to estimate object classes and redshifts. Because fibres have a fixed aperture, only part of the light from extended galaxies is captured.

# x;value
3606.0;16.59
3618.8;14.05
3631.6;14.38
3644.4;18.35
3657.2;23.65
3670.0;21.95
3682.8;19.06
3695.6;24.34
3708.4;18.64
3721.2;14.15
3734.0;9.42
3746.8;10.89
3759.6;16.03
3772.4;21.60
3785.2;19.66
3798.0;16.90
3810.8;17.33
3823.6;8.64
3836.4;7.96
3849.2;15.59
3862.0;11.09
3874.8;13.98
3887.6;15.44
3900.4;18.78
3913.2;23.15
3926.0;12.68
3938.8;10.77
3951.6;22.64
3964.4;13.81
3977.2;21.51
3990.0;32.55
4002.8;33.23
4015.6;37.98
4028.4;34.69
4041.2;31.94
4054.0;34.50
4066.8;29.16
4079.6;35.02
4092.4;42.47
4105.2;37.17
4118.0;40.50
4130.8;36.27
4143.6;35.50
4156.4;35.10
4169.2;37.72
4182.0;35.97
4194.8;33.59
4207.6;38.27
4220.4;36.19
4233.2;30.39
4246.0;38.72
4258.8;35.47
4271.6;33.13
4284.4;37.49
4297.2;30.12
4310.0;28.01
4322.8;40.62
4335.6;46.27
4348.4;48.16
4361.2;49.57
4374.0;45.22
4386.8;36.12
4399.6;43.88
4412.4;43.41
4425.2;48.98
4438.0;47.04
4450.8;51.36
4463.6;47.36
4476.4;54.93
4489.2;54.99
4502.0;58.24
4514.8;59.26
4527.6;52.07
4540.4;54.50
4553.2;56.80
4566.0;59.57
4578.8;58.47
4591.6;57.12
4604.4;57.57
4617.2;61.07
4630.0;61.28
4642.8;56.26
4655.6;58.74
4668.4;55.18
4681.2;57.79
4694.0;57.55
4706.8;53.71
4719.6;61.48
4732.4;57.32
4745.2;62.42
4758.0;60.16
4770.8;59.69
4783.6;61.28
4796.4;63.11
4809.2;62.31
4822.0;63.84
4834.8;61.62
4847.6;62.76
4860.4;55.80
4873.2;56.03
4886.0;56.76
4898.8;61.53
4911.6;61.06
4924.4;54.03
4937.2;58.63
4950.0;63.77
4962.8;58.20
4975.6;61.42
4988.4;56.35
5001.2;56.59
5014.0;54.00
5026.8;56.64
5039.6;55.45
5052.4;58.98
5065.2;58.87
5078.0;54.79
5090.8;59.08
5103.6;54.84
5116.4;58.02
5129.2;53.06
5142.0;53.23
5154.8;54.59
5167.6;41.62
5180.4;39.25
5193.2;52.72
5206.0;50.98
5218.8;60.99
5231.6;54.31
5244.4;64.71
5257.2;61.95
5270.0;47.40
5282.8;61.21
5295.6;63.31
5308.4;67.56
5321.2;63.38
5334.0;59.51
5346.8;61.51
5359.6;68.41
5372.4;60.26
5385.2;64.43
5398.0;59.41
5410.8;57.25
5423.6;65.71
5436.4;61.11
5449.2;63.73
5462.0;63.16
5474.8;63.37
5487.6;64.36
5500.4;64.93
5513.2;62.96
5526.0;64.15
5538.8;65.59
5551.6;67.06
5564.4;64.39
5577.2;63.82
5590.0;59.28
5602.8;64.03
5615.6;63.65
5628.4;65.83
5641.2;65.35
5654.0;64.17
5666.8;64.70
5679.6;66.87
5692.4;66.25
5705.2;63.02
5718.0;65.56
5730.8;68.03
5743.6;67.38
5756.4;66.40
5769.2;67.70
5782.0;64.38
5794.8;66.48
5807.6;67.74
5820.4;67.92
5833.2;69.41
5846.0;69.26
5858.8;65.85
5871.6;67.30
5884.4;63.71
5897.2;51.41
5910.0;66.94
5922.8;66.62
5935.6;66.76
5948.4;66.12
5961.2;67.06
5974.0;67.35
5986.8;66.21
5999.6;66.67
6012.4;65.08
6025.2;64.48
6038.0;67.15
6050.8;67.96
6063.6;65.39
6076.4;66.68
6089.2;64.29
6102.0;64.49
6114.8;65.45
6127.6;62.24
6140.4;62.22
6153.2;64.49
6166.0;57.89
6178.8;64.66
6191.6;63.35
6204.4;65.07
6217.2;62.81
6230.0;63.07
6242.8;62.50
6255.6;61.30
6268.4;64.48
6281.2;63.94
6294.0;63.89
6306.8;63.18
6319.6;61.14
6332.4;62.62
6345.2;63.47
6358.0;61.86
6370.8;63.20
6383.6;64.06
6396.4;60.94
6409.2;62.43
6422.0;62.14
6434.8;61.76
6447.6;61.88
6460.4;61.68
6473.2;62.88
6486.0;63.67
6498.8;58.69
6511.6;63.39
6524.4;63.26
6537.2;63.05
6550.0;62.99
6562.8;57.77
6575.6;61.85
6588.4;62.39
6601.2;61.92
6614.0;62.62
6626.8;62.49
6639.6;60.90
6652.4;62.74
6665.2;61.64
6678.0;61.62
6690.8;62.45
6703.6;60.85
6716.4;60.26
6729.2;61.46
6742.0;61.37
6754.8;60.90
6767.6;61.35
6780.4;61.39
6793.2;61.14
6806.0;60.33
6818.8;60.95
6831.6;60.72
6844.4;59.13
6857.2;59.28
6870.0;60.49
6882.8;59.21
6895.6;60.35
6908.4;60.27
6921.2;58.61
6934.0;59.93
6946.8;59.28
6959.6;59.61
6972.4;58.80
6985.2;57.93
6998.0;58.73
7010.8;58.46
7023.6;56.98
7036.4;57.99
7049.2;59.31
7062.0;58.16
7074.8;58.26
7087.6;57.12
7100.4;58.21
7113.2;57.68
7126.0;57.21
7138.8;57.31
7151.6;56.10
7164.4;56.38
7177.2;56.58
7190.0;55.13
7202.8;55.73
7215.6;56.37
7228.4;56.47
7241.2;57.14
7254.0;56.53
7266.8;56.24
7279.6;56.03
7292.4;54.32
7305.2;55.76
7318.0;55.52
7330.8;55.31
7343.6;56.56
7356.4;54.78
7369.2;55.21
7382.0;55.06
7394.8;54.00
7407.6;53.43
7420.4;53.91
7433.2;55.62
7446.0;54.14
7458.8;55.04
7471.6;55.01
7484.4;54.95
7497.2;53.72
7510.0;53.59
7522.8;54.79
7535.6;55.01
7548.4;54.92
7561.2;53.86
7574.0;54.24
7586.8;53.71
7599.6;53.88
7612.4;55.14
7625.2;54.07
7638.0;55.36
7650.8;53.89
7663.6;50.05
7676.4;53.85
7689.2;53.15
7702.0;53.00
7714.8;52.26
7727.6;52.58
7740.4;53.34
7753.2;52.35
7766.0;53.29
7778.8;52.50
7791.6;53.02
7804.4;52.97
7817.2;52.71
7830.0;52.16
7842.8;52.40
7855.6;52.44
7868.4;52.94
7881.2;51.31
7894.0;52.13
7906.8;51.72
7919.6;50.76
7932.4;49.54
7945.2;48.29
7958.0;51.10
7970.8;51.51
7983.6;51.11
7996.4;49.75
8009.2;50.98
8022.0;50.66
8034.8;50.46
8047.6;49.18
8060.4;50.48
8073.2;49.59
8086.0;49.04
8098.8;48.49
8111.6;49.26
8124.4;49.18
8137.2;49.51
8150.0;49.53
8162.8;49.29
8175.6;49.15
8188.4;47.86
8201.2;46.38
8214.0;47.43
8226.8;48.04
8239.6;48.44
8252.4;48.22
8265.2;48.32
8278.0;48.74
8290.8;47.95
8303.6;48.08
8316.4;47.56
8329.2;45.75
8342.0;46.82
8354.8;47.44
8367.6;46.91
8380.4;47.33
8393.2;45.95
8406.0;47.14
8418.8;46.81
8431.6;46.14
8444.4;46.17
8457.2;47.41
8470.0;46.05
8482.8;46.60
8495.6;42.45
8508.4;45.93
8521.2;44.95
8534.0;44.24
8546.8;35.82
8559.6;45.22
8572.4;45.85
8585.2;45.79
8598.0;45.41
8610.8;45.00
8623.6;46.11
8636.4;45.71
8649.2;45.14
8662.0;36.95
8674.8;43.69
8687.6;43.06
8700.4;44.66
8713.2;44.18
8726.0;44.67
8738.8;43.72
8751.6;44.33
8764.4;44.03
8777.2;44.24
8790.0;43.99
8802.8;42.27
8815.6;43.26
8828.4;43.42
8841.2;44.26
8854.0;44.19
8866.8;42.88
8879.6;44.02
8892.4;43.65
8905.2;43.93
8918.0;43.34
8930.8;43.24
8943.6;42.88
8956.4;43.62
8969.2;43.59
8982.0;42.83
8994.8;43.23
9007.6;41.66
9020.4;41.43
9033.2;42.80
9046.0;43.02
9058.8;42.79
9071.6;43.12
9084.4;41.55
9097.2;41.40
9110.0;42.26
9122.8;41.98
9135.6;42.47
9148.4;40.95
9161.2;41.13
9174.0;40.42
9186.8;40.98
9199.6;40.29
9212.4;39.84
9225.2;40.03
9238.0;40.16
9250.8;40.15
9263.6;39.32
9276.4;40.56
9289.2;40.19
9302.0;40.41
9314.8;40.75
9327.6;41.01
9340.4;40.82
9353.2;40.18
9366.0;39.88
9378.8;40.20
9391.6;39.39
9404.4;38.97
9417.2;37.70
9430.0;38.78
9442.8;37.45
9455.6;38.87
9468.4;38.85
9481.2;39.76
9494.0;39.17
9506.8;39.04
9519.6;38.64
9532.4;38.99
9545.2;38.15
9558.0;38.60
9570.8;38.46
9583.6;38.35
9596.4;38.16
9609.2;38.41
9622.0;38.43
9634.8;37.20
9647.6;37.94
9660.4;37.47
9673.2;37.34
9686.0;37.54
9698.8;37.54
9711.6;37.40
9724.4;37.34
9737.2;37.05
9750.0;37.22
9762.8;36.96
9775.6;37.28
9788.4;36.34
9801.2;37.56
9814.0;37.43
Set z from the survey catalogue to 0.000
